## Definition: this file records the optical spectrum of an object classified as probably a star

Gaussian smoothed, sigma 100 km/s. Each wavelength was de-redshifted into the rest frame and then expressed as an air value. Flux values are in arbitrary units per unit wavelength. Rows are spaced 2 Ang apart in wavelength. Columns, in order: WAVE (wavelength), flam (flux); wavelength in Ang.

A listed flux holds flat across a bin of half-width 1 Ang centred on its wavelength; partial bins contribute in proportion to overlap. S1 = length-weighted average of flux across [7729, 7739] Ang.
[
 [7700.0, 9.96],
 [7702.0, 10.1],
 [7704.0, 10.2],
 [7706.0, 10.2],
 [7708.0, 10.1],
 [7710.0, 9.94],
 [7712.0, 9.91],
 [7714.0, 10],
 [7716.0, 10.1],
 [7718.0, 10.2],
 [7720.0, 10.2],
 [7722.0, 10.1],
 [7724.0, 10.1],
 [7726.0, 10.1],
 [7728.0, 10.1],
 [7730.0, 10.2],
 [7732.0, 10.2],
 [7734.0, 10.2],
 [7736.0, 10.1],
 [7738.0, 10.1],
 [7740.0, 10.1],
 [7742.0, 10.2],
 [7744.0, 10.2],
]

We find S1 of 10.2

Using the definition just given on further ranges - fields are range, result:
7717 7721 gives 10.2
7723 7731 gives 10.1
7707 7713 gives 9.98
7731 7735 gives 10.2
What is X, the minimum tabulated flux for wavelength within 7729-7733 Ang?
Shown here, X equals 10.2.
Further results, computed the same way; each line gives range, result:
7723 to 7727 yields 10.1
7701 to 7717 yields 9.91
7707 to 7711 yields 9.94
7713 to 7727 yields 10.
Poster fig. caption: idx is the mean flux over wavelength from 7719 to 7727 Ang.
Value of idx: 10.1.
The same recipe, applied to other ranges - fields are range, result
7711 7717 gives 10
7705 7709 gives 10.1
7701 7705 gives 10.1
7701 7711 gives 10.1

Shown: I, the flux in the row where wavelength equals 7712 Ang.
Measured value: 9.91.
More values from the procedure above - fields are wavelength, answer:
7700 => 9.96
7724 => 10.1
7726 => 10.1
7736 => 10.1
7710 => 9.94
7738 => 10.1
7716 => 10.1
